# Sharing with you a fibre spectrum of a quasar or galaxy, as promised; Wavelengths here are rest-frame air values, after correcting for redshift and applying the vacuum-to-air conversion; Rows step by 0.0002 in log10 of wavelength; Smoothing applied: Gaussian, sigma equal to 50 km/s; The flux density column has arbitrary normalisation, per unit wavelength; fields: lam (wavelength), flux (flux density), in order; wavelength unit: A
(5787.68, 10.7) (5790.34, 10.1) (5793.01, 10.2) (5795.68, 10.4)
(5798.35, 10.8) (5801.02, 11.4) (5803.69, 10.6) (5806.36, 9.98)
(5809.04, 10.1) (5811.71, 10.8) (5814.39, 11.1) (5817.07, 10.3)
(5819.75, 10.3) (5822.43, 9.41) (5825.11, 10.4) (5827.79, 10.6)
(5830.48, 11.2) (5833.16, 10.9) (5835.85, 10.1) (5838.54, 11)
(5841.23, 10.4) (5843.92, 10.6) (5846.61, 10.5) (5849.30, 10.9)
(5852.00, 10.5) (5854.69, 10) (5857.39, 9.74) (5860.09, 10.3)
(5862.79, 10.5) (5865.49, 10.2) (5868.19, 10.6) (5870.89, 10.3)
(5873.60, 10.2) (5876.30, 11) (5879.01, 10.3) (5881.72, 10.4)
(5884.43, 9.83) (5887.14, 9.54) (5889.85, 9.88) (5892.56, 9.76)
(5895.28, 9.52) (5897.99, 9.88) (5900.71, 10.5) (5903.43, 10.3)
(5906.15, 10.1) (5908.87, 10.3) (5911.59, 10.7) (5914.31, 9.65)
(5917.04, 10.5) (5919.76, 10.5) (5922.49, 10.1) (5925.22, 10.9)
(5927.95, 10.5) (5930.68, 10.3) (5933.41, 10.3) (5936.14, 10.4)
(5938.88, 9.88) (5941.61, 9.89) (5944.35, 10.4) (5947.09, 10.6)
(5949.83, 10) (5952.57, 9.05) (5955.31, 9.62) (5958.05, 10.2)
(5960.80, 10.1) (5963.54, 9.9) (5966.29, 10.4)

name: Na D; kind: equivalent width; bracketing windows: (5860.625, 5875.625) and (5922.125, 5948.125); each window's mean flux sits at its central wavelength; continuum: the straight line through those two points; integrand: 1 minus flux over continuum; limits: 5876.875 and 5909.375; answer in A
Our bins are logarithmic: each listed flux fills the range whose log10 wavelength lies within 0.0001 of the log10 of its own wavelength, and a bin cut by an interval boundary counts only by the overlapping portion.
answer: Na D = 1.0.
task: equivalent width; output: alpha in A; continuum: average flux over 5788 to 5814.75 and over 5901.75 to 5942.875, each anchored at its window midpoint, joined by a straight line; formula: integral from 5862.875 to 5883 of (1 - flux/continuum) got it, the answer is -0.08 A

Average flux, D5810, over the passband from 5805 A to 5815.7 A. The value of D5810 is 10.5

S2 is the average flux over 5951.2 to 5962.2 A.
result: 9.75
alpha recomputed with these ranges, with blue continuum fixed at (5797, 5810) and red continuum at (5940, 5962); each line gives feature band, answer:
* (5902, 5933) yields -0.7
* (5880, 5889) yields 0.3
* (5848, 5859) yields 0.1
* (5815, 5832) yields 0.2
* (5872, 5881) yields -0.2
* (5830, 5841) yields -0.3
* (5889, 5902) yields 0.4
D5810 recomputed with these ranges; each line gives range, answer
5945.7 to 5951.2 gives 10.3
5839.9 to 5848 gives 10.5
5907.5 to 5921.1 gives 10.3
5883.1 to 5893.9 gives 9.76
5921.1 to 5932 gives 10.4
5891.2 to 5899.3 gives 9.72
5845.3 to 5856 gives 10.5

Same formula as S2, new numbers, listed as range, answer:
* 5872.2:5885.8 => 10.3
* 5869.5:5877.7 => 10.5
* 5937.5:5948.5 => 10.2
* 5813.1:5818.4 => 10.7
